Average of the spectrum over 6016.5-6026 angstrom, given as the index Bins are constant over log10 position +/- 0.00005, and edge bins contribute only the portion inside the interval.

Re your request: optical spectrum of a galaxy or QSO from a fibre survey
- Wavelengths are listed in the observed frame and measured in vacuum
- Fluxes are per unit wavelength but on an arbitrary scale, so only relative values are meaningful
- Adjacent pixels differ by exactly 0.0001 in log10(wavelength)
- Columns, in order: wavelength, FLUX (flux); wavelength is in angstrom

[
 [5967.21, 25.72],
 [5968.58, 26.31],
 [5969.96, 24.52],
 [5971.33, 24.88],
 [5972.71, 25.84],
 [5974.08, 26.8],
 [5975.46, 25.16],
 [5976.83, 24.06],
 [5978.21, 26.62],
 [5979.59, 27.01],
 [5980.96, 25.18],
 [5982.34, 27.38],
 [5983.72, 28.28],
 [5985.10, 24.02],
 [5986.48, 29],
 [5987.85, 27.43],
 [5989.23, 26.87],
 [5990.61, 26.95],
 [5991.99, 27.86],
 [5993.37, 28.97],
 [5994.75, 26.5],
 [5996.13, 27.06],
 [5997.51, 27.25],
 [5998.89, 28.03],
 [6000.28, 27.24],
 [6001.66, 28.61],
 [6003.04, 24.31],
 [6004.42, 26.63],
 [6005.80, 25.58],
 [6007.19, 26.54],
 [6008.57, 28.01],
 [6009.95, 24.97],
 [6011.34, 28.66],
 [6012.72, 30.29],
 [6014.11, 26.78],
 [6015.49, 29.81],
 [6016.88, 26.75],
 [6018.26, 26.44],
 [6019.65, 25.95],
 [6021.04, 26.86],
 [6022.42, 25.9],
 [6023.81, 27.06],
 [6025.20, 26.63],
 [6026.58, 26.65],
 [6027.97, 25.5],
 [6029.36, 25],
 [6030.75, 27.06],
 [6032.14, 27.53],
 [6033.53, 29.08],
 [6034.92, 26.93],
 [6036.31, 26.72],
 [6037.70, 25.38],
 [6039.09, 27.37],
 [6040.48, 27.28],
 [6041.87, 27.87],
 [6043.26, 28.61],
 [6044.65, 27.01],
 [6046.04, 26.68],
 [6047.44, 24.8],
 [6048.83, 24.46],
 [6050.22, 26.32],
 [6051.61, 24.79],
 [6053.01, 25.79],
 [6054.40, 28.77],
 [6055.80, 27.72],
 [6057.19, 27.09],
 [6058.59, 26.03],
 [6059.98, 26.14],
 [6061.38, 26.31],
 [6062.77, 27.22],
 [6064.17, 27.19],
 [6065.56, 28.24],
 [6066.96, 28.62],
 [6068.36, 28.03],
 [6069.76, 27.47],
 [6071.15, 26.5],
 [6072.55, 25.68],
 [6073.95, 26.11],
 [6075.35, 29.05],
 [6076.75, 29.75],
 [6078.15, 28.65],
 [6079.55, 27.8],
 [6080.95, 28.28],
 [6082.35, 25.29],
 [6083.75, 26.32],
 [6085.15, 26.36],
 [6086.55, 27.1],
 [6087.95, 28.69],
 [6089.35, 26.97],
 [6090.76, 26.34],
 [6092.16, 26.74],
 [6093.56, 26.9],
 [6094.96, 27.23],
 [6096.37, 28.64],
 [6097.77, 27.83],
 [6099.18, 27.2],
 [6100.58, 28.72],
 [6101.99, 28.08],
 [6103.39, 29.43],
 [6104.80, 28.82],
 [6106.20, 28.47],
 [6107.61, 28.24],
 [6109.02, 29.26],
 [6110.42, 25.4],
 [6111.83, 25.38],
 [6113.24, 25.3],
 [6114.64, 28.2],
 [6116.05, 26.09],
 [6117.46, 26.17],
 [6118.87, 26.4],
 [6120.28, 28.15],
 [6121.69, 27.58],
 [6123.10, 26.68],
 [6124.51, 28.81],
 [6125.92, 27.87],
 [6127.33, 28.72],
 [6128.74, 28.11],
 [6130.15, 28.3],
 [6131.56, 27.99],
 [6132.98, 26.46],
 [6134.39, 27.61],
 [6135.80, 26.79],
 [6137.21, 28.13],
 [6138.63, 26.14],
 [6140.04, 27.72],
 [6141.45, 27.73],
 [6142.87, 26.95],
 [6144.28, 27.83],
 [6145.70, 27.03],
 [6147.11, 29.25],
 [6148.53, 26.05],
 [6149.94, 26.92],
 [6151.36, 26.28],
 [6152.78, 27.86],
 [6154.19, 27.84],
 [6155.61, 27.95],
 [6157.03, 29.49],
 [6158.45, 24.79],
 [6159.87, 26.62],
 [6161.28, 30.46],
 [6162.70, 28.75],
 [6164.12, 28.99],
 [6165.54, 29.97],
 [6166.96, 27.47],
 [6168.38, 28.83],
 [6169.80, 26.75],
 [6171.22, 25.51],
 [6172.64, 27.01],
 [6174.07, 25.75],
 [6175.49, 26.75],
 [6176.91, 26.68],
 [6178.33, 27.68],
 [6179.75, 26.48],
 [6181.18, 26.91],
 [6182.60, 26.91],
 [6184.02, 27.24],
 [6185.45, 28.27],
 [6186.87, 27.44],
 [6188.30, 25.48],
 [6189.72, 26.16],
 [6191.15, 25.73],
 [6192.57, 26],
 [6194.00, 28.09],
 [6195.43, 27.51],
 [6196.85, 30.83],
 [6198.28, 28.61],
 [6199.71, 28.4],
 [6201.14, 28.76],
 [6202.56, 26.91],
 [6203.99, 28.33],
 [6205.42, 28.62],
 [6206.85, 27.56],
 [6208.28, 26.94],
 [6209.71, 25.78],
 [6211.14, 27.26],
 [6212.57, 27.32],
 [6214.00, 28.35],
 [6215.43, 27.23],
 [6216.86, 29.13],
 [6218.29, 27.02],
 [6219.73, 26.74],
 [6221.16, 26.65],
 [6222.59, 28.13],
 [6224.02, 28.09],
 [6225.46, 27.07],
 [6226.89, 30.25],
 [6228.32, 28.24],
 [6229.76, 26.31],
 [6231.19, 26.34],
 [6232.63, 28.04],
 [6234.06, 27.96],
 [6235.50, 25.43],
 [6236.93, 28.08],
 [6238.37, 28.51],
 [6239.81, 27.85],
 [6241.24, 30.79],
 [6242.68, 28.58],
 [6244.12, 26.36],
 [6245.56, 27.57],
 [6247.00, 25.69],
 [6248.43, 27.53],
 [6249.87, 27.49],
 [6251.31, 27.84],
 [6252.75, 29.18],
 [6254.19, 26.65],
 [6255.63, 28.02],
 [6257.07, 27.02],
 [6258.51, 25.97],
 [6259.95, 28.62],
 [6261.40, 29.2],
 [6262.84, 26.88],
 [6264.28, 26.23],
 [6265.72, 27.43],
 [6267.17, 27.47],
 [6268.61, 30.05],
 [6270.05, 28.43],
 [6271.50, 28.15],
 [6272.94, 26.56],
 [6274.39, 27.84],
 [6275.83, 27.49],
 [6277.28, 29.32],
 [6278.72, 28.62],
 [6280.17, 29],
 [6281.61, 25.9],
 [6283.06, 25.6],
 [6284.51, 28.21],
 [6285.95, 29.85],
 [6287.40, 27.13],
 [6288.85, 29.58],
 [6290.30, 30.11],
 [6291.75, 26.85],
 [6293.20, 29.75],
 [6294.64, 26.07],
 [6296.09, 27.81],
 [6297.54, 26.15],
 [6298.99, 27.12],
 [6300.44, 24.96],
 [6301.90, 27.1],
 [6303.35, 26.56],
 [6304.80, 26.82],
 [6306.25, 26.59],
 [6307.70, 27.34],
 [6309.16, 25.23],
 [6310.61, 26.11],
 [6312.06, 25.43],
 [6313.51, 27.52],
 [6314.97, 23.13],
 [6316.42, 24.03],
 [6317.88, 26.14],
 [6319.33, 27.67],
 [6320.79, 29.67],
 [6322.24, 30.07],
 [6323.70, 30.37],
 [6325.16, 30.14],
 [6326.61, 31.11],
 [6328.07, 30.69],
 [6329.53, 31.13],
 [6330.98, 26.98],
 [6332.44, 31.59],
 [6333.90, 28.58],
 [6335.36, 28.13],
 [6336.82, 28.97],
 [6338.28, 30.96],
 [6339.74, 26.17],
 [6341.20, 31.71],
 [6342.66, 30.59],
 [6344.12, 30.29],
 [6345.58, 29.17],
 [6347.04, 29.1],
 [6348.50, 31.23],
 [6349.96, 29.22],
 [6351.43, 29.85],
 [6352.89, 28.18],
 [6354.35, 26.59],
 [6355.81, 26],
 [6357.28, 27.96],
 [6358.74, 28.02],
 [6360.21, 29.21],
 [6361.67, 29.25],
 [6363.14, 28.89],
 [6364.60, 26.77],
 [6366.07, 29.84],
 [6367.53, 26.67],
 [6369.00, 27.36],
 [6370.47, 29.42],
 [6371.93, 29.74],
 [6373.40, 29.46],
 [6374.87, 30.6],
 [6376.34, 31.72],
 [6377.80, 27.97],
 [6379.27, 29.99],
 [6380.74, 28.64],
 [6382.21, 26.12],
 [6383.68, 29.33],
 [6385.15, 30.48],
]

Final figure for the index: 26.5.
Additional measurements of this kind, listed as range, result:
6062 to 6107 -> 27.6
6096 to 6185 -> 27.5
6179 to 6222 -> 27.4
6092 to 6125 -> 27.5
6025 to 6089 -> 27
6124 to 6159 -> 27.5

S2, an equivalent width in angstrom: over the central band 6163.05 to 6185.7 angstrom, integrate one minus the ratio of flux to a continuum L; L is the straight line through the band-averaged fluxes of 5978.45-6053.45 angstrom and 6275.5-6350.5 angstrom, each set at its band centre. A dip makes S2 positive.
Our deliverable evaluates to 0.20 angstrom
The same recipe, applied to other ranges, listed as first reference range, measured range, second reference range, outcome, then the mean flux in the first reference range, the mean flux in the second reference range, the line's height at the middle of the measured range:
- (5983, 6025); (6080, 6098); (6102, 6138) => 0.2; 27.1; 27.5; 27.4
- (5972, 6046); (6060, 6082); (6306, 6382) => -0.3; 26.9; 28.6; 27.2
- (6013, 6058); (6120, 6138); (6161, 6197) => -0.4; 26.8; 27.4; 27.2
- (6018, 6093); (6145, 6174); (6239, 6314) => -0.5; 26.9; 27.5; 27.2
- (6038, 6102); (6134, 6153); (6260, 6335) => 0.1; 27.2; 27.8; 27.4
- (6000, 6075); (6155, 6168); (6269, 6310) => -0.5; 26.9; 27.5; 27.2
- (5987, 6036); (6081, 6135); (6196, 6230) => 0.1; 27.1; 27.9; 27.5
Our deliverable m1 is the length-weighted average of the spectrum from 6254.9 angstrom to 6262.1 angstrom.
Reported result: 27.7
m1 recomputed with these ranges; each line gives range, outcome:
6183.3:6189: 27.1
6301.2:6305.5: 26.8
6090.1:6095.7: 26.8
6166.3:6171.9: 27.2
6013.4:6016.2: 28.2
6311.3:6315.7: 25.4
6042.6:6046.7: 27.5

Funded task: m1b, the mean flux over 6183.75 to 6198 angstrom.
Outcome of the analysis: 27.3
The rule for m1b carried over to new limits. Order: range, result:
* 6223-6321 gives 27.4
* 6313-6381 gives 28.9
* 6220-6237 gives 27.5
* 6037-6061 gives 26.6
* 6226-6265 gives 27.7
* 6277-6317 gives 27.1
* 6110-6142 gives 27.2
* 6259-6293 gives 28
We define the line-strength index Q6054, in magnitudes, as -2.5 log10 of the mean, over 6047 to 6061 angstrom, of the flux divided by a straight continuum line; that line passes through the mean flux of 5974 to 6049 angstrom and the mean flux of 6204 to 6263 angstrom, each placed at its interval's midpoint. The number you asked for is 0.03 mag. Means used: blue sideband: 26.9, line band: 26.2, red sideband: 27.6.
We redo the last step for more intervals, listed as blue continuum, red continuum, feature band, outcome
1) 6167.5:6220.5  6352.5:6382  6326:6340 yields -0.044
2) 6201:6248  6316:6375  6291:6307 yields 0.061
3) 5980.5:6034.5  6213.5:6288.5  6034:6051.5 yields 0.022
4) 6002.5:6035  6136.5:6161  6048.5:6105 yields -0.007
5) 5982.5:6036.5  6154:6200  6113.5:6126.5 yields 0.003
